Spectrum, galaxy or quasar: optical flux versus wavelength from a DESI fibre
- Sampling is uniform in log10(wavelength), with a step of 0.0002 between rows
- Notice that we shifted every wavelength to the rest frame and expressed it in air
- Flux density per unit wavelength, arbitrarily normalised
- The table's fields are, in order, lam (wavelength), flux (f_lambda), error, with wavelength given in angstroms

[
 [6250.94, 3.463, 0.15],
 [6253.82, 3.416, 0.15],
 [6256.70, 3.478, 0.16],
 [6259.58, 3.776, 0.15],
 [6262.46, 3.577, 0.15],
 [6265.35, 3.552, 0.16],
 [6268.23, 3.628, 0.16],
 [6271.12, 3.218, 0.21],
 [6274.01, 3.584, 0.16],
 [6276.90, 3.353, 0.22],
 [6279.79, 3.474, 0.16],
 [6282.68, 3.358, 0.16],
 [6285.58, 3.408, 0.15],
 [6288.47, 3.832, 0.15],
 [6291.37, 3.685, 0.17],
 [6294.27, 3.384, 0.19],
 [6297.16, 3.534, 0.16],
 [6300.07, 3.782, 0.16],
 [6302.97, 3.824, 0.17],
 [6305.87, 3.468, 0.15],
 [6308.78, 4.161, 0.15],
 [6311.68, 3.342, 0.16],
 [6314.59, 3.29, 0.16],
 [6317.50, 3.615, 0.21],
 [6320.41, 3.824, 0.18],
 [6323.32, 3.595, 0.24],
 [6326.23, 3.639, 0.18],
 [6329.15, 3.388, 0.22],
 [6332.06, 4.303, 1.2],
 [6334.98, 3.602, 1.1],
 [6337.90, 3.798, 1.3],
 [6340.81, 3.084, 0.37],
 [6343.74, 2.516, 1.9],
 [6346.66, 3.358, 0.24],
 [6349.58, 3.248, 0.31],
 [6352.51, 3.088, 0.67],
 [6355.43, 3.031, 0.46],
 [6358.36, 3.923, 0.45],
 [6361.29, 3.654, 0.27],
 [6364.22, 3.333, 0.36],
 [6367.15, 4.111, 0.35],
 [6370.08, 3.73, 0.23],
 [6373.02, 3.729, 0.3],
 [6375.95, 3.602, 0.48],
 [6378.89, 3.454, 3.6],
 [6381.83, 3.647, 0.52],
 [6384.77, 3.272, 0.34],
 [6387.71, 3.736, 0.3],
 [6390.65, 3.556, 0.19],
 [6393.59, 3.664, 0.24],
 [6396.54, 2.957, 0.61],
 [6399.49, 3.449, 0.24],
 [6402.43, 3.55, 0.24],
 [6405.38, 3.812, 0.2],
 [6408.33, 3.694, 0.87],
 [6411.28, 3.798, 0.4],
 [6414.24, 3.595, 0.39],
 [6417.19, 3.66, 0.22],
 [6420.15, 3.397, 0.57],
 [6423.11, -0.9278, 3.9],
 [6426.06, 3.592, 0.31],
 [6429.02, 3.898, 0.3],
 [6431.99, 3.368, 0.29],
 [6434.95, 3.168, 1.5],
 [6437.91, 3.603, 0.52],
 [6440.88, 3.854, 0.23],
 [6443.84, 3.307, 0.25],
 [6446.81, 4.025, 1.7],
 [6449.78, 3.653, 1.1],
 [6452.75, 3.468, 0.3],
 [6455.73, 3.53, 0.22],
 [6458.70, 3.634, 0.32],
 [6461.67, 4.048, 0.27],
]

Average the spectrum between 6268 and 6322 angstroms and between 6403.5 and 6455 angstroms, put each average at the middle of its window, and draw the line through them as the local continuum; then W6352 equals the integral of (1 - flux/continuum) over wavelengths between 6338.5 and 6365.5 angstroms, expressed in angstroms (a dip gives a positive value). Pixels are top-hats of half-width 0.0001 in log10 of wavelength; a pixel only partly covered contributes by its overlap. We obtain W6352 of 1.6 angstroms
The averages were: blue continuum 3.57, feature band 3.27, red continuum 3.35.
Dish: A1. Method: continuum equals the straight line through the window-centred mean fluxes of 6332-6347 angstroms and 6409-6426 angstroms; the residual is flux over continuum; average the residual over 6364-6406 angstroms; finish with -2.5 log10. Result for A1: -0.17 mag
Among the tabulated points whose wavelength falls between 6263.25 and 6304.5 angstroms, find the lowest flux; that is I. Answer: 3.218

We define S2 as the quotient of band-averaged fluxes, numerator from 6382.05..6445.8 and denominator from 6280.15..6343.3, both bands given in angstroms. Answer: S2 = 0.93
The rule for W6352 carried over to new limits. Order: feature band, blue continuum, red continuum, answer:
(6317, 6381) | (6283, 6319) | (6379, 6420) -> 0.9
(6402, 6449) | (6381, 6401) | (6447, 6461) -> 3.0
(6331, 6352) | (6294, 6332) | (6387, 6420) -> 1.4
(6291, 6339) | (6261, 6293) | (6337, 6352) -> -4.9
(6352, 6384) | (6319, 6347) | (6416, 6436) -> -3.1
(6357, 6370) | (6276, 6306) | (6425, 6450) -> -0.6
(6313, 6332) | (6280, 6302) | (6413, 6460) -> -0.5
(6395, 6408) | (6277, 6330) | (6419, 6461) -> -0.4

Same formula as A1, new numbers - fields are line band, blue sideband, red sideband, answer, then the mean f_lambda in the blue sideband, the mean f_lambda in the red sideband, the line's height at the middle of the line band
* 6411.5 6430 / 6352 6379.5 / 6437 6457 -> 0.24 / 3.59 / 3.64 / 3.62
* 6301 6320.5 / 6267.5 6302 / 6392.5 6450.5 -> -0.05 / 3.52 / 3.35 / 3.49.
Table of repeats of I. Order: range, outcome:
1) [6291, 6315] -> 3.29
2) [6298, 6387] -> 2.516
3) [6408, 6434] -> -0.9278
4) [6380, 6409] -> 2.957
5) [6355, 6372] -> 3.031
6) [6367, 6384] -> 3.454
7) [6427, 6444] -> 3.168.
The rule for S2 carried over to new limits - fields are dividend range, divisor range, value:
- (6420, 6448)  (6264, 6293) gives 0.89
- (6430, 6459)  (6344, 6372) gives 1.03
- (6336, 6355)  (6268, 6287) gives 0.93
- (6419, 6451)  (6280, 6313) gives 0.88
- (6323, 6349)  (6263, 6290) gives 0.99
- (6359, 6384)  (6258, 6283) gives 1.04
